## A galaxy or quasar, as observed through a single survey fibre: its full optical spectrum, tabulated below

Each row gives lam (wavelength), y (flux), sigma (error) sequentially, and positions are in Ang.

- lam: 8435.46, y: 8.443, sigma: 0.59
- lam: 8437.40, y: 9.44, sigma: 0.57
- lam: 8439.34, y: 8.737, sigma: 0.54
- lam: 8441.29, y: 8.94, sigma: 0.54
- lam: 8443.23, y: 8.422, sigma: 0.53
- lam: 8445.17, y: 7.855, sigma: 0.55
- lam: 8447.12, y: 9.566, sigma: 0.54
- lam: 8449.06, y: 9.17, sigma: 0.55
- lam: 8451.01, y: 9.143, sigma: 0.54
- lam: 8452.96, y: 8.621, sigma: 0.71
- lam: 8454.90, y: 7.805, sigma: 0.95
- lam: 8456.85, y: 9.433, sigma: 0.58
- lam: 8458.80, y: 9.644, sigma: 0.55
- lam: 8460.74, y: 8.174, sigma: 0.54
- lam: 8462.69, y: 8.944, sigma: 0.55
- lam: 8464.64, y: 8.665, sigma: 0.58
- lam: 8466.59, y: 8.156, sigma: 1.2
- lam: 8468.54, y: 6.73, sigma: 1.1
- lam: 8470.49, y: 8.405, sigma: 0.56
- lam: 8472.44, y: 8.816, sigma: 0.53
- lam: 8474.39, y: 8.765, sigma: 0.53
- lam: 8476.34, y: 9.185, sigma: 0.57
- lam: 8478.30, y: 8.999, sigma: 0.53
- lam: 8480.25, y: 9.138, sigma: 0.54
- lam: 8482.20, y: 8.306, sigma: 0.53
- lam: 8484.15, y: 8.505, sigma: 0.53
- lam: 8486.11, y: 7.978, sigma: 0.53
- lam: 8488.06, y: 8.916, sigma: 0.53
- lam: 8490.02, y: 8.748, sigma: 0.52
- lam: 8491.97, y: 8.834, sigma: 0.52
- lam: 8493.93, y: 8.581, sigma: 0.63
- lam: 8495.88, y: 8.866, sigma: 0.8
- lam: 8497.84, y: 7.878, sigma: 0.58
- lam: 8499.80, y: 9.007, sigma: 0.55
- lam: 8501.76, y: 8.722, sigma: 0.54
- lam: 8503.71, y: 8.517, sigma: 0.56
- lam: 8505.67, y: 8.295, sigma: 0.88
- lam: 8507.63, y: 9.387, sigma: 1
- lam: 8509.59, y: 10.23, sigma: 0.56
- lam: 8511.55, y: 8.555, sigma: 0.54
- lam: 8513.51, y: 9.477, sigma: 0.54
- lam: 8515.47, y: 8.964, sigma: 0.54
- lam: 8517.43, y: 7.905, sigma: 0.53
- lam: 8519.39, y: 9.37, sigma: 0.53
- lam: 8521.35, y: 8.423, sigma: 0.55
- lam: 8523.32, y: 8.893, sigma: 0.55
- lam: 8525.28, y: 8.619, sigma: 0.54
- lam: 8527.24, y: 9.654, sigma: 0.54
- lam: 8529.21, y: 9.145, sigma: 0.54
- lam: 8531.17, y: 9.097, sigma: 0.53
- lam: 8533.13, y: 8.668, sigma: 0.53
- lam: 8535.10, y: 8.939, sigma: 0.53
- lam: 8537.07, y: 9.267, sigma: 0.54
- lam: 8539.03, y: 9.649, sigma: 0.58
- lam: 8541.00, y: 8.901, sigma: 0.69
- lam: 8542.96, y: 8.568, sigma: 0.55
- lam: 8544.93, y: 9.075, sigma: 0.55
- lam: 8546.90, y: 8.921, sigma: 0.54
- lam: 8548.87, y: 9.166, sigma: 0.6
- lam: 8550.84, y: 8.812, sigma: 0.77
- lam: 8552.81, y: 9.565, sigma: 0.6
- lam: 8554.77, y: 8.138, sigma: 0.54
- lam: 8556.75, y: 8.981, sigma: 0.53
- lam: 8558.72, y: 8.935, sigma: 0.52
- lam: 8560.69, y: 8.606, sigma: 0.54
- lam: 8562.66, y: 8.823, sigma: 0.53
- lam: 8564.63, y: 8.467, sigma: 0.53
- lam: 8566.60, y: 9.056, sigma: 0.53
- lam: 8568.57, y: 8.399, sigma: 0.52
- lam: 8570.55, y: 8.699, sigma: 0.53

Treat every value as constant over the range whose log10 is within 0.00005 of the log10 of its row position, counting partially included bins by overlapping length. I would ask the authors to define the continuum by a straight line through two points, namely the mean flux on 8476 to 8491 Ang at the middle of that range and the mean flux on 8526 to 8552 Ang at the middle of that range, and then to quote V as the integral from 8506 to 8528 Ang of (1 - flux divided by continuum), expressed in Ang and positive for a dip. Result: -0.2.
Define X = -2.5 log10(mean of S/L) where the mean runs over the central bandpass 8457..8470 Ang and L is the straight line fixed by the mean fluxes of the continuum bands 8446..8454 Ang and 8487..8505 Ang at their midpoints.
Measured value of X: 0.06 mag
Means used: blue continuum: 9.09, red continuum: 8.67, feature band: 8.45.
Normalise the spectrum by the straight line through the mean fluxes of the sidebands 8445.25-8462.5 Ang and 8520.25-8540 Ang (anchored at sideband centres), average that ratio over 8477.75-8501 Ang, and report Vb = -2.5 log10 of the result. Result 0.04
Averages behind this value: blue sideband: 8.89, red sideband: 9.04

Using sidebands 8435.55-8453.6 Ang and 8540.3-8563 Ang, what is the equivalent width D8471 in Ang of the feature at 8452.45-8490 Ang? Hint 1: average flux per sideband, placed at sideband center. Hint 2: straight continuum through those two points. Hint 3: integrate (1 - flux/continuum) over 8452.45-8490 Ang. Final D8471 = 1.2 Ang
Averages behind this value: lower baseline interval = 8.86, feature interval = 8.59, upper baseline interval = 8.88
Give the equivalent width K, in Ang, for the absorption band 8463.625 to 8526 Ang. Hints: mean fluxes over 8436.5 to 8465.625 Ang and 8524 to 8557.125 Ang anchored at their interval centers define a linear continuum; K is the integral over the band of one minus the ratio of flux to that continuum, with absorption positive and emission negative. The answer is 1.7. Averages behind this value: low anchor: 8.84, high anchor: 9.01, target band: 8.68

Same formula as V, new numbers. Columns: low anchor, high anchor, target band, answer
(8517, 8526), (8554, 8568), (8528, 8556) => -0.96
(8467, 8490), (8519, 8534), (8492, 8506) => 0.21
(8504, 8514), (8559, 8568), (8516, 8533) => 0.26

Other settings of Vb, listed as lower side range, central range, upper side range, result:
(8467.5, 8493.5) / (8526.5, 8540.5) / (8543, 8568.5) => -0.050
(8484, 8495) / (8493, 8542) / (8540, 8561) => -0.023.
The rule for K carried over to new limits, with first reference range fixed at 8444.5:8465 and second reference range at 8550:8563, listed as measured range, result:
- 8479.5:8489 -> 0.31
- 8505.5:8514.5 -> -0.44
